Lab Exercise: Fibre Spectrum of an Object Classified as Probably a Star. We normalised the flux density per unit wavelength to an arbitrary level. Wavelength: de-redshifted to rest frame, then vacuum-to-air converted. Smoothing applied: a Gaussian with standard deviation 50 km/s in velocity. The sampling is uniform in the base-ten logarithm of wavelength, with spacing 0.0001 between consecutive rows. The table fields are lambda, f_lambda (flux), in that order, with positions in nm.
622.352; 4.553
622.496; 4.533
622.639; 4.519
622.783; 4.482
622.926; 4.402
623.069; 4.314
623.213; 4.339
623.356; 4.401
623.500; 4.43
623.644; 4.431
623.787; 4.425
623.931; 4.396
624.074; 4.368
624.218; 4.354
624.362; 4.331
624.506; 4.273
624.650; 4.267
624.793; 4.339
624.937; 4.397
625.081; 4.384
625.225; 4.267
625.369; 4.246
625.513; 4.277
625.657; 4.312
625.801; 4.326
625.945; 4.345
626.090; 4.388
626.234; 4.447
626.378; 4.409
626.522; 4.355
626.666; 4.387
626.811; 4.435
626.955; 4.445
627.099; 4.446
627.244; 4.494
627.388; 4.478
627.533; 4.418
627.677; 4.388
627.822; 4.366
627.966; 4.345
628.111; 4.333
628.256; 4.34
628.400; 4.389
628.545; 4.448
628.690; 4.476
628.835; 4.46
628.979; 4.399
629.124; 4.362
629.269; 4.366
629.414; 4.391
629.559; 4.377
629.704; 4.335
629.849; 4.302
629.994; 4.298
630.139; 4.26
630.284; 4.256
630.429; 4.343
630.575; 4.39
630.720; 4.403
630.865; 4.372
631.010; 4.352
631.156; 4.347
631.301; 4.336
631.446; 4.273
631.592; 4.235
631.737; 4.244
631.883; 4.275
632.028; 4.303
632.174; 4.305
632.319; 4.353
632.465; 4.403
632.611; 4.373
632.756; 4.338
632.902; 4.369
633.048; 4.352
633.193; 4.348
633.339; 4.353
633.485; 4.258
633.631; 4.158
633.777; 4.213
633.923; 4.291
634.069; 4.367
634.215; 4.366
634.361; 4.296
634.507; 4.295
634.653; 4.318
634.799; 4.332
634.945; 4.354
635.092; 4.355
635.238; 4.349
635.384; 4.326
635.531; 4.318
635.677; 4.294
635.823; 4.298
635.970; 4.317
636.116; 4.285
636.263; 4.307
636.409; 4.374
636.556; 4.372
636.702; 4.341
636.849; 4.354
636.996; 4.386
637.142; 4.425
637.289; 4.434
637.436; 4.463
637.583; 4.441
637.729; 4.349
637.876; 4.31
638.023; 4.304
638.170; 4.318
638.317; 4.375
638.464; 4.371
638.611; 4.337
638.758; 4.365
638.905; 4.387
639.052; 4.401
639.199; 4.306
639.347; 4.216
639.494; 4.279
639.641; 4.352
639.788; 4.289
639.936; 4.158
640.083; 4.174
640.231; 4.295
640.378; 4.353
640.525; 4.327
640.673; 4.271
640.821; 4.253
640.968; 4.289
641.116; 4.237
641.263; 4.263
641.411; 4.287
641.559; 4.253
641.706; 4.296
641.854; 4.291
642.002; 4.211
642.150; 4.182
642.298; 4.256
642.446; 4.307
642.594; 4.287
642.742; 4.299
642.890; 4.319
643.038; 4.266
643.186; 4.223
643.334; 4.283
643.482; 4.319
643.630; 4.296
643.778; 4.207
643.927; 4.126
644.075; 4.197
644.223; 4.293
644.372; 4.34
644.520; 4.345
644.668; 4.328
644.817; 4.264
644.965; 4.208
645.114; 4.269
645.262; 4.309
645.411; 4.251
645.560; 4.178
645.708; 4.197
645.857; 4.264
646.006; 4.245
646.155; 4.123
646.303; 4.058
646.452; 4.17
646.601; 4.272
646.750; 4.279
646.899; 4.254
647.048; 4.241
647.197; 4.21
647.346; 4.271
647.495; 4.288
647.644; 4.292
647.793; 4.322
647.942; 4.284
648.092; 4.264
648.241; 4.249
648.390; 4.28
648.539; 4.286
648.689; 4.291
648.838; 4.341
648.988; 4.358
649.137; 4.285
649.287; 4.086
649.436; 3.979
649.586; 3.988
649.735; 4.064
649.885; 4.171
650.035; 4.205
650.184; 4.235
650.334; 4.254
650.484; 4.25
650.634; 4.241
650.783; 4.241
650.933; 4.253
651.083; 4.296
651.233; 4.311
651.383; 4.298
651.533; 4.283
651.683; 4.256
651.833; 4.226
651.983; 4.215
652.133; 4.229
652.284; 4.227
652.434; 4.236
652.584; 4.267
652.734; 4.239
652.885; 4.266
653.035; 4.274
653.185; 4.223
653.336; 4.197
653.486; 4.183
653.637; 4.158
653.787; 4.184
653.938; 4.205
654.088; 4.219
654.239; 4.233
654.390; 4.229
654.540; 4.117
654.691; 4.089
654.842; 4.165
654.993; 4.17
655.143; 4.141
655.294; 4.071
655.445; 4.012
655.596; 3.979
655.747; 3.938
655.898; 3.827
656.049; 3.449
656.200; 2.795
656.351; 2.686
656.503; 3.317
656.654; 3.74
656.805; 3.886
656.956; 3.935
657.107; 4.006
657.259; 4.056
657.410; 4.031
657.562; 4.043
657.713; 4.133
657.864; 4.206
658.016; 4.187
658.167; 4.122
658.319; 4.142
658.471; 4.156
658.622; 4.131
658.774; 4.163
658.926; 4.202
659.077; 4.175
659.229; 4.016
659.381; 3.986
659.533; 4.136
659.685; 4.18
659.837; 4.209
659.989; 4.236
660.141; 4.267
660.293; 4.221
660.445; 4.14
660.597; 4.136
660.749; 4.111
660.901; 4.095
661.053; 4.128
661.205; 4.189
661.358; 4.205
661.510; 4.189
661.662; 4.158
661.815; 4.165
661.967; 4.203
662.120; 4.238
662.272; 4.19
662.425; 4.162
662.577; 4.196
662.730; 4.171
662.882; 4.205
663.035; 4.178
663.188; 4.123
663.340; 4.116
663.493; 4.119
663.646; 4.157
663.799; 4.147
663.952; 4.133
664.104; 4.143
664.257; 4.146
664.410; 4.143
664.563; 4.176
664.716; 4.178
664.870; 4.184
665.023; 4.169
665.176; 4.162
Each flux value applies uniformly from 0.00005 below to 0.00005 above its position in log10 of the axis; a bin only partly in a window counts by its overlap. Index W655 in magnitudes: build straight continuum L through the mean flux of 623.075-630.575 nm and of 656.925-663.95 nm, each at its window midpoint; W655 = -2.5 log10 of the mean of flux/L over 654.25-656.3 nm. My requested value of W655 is 0.07 mag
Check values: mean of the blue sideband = 4.37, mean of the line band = 3.92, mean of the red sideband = 4.15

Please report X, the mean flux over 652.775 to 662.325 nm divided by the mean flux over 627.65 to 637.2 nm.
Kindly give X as 0.94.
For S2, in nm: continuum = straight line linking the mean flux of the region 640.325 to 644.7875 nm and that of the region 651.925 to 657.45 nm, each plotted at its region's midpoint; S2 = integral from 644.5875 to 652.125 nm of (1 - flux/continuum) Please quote -0.167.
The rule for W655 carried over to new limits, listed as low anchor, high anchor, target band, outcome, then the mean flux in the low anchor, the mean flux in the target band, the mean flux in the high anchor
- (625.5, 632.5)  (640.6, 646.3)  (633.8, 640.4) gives -0.007 mag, 4.36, 4.33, 4.26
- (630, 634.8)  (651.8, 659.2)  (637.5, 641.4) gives -0.019 mag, 4.32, 4.31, 4.04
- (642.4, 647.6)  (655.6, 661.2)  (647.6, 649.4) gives -0.023 mag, 4.25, 4.27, 3.98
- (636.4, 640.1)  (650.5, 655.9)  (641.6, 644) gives 0.009 mag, 4.34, 4.26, 4.19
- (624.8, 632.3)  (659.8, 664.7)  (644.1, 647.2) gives 0.005 mag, 4.36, 4.24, 4.17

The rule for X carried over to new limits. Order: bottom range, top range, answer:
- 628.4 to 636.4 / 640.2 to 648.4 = 0.98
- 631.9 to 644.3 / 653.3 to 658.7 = 0.92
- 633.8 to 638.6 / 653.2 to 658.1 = 0.91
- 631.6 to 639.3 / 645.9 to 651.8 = 0.98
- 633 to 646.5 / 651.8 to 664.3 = 0.95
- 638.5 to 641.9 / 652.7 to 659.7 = 0.94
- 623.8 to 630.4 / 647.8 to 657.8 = 0.94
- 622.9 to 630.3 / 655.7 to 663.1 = 0.92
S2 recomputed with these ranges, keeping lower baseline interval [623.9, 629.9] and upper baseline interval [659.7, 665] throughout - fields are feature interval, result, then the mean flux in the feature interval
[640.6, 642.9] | 0.011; 4.27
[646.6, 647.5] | 0.000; 4.26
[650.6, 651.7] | -0.011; 4.28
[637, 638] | -0.020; 4.4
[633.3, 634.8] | 0.014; 4.29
